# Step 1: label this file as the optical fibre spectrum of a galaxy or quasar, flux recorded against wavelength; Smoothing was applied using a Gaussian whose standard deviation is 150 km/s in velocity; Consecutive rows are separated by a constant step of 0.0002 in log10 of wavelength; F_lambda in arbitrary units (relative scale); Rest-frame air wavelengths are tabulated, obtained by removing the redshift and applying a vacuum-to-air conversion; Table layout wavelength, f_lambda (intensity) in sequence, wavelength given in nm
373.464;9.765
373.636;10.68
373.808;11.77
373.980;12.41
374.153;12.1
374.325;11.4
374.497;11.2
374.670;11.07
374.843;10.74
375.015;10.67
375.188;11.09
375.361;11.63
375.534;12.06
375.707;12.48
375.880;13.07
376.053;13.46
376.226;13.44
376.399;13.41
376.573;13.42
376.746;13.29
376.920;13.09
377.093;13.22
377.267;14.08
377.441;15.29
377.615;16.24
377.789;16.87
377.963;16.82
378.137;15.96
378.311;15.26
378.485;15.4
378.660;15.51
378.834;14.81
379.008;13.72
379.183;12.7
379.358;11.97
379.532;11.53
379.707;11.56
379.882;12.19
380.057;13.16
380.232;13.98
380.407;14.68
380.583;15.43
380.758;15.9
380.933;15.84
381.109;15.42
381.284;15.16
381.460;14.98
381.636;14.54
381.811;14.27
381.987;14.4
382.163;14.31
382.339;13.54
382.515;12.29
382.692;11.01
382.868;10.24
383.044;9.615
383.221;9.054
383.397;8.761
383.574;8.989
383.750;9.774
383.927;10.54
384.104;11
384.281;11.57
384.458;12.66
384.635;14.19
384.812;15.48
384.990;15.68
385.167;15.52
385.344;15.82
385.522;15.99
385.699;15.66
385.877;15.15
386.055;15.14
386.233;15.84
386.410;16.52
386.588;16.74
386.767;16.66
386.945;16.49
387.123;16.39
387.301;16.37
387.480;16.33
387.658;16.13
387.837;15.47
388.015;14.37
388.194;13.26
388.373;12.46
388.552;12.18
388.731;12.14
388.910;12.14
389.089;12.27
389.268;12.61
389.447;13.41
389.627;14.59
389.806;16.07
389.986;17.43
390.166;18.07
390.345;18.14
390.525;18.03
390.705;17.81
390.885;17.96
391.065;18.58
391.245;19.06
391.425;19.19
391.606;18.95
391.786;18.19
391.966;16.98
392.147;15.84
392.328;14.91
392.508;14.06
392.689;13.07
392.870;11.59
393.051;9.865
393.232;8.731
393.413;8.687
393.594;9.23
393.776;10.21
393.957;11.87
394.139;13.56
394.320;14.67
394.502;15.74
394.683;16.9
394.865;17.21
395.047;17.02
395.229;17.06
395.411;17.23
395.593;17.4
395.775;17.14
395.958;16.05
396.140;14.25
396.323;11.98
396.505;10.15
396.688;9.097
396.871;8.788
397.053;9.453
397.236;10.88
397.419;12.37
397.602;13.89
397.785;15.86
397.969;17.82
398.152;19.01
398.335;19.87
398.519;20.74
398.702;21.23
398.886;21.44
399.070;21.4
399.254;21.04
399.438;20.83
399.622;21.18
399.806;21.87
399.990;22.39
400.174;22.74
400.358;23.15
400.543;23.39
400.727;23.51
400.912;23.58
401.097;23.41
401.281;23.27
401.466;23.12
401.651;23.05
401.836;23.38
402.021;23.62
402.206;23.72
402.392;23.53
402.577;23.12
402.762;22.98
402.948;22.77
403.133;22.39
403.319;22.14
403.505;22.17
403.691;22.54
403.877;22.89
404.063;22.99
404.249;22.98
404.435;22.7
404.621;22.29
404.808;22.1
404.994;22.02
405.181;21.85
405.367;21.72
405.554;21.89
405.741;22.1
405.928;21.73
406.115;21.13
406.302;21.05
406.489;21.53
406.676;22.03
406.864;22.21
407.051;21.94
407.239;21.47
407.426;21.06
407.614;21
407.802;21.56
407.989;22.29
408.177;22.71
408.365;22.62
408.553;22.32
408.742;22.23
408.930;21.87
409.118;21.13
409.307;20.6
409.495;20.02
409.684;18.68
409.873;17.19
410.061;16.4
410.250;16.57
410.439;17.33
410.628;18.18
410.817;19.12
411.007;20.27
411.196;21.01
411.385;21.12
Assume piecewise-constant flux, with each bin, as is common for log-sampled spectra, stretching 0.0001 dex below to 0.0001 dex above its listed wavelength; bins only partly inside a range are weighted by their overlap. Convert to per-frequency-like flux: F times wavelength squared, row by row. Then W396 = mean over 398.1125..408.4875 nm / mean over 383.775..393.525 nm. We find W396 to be 1.60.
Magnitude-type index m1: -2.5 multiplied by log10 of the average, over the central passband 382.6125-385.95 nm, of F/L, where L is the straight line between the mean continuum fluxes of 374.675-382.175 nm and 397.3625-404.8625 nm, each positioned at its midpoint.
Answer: 0.27 mag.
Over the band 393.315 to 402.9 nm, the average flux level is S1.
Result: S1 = 18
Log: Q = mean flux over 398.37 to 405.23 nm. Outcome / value 22.5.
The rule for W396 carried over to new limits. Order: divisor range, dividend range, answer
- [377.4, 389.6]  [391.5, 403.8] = 1.38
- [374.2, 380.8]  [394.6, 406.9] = 1.68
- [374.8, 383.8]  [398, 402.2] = 1.85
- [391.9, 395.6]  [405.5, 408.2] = 1.68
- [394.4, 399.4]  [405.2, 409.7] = 1.42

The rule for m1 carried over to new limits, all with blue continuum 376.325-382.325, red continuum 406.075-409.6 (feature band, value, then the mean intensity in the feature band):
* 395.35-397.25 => 0.39 mag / 13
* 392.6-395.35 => 0.35 mag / 13.1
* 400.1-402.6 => -0.17 mag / 23.3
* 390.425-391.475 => -0.07 mag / 18.4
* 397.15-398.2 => 0.27 mag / 14.8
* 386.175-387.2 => -0.02 mag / 16.5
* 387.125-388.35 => 0.09 mag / 15.2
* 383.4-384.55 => 0.41 mag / 10.6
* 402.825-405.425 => -0.09 mag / 22.4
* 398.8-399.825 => -0.10 mag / 21.2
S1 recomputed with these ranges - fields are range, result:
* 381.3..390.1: 13.8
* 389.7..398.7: 15.1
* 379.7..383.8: 12.9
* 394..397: 14.5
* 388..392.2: 15.9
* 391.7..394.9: 13.3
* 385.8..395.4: 15.1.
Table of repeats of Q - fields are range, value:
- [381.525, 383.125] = 12.7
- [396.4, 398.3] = 12.9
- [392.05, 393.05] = 13.5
